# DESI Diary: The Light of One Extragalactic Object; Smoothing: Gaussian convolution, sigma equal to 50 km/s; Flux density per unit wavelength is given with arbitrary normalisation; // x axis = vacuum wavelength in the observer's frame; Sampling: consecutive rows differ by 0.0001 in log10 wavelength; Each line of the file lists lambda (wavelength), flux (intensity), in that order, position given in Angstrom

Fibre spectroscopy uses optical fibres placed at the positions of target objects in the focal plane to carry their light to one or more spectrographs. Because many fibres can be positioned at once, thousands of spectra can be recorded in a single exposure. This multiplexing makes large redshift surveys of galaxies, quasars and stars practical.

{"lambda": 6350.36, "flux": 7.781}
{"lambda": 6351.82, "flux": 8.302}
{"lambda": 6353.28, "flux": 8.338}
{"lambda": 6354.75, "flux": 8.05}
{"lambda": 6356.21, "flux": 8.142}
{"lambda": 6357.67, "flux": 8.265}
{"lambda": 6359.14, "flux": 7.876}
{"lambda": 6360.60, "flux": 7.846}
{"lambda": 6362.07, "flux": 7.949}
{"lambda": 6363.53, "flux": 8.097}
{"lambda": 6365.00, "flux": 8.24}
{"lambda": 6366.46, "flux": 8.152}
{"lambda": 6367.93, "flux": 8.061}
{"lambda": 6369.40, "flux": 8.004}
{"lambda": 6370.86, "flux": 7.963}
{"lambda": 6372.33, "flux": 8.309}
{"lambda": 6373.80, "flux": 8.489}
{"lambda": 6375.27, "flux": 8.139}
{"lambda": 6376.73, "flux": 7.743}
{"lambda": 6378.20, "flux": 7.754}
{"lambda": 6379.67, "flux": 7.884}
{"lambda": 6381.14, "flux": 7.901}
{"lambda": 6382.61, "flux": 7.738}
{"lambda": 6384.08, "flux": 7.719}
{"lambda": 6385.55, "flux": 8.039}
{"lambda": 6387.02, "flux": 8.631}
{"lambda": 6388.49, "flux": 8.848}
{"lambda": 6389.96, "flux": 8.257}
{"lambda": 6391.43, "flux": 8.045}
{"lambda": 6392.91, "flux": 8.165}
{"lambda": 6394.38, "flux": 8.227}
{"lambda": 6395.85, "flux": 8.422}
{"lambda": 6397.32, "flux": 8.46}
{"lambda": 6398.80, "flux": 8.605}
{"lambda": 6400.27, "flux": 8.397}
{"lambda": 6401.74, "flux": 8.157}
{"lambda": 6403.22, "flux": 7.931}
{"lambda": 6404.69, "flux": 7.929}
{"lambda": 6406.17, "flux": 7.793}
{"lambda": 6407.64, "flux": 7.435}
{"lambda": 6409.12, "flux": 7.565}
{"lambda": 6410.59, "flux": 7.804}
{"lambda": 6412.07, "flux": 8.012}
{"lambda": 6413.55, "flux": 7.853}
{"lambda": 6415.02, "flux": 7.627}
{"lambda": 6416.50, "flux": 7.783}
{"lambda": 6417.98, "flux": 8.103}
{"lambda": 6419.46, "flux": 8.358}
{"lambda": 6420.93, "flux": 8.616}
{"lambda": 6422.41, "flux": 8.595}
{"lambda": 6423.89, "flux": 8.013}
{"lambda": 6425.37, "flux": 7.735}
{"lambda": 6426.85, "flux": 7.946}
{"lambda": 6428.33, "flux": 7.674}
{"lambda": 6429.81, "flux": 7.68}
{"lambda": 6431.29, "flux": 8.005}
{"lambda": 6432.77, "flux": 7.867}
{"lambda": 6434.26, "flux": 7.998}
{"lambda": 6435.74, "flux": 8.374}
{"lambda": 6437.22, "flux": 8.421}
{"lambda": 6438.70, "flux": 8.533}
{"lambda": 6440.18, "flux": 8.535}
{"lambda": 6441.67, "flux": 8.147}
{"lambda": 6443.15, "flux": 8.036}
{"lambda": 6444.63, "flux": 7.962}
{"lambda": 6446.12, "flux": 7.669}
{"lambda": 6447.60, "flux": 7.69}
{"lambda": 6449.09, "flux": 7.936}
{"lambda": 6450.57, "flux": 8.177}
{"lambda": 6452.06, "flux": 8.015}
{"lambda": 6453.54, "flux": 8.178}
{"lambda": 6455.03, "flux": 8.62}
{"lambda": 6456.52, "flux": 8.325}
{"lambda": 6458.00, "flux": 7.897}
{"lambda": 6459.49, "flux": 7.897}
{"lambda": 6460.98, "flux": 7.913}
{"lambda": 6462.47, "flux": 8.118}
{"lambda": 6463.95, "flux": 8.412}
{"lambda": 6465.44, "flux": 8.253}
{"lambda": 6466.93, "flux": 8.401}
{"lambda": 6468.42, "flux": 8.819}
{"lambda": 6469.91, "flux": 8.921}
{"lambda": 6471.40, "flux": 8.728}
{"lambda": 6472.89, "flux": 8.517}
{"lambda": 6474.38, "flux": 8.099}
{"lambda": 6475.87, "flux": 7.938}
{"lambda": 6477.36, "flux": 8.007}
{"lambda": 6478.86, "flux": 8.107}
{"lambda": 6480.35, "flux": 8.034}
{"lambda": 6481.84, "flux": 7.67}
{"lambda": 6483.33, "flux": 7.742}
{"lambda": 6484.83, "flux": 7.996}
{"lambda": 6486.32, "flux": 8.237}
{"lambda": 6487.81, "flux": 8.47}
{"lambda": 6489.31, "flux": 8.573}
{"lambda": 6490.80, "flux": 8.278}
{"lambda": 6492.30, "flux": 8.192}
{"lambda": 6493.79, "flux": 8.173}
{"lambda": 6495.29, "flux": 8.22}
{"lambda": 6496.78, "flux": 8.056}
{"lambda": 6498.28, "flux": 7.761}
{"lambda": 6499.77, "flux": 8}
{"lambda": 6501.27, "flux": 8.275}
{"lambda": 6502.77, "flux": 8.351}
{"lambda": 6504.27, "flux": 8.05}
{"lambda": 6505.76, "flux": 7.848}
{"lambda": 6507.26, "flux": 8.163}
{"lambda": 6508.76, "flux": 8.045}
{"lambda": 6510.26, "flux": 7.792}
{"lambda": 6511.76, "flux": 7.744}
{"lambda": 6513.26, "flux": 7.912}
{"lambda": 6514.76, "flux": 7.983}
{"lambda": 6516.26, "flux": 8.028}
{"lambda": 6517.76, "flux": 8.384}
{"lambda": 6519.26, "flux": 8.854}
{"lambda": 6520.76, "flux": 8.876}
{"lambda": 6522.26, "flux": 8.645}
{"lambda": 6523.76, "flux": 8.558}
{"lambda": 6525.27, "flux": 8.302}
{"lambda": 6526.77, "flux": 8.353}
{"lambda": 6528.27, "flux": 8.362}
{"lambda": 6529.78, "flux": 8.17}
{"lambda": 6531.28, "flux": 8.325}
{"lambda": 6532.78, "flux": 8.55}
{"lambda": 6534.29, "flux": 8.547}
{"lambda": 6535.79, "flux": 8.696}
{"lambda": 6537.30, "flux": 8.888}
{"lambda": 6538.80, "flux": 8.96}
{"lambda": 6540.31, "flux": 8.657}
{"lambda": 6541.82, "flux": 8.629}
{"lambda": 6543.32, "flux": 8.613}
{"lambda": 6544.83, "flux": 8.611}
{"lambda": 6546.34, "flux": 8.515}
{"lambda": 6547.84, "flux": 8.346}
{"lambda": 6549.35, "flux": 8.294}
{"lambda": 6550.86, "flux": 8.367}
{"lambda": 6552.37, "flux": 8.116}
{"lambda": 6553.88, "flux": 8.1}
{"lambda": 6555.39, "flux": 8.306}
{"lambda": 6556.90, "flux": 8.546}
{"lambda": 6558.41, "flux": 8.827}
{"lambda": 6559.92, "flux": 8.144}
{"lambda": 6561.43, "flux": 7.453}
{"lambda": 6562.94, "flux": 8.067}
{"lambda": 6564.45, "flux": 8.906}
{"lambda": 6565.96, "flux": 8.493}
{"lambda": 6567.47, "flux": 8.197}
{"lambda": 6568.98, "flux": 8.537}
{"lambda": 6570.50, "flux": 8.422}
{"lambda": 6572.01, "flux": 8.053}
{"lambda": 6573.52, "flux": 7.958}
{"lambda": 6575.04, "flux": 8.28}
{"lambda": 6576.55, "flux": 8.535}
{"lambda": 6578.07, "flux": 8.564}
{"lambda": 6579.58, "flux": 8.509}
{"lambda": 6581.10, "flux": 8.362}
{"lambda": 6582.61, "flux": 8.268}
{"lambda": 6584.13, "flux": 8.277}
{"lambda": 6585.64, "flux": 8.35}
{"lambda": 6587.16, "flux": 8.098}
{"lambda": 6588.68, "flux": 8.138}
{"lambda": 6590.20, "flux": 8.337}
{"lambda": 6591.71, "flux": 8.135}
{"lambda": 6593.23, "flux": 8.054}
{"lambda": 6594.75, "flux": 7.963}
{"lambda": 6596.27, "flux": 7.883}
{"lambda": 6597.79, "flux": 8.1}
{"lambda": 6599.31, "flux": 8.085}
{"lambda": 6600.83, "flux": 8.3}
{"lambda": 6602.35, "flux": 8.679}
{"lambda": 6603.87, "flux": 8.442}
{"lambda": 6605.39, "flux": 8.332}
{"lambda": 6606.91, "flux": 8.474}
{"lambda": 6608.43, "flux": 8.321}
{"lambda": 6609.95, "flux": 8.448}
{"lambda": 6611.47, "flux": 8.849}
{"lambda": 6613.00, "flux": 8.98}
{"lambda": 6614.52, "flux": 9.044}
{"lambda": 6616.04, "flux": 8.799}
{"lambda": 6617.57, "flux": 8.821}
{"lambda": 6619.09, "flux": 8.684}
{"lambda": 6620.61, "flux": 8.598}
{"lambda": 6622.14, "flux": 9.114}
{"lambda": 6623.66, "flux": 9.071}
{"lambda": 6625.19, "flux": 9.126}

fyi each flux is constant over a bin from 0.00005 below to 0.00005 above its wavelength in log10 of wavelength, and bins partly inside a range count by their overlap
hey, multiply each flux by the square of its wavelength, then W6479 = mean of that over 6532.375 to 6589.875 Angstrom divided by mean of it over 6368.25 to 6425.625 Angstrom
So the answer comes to 1.09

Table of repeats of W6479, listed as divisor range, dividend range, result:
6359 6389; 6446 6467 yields 1.03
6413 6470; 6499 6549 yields 1.06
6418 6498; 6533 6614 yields 1.06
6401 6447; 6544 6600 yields 1.08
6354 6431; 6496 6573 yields 1.08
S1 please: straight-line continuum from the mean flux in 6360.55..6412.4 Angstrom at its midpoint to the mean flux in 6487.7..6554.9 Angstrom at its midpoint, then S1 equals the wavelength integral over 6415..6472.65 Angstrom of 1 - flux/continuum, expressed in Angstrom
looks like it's 0.14 Angstrom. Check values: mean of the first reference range 8.08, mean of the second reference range 8.32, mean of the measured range 8.16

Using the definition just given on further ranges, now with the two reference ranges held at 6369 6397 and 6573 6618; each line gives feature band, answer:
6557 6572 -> 0.01 Angstrom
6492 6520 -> 0.60 Angstrom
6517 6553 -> -0.96 Angstrom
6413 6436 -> 0.48 Angstrom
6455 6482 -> -0.07 Angstrom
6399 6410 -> 0.31 Angstrom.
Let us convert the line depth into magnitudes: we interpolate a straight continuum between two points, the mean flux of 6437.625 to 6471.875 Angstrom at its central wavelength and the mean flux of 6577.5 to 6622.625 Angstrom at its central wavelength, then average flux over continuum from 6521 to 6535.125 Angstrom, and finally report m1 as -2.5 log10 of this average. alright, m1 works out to -0.01 mag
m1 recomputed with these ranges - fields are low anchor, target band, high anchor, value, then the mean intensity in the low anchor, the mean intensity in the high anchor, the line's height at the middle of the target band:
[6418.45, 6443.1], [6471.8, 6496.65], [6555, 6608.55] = 0.007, 8.15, 8.29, 8.2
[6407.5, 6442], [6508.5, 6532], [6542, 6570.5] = 0.000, 8.04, 8.37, 8.28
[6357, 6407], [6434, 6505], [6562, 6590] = 0.004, 8.12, 8.33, 8.21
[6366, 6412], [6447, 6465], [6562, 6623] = 0.011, 8.08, 8.41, 8.19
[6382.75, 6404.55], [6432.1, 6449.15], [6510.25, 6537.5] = 0.026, 8.26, 8.37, 8.3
